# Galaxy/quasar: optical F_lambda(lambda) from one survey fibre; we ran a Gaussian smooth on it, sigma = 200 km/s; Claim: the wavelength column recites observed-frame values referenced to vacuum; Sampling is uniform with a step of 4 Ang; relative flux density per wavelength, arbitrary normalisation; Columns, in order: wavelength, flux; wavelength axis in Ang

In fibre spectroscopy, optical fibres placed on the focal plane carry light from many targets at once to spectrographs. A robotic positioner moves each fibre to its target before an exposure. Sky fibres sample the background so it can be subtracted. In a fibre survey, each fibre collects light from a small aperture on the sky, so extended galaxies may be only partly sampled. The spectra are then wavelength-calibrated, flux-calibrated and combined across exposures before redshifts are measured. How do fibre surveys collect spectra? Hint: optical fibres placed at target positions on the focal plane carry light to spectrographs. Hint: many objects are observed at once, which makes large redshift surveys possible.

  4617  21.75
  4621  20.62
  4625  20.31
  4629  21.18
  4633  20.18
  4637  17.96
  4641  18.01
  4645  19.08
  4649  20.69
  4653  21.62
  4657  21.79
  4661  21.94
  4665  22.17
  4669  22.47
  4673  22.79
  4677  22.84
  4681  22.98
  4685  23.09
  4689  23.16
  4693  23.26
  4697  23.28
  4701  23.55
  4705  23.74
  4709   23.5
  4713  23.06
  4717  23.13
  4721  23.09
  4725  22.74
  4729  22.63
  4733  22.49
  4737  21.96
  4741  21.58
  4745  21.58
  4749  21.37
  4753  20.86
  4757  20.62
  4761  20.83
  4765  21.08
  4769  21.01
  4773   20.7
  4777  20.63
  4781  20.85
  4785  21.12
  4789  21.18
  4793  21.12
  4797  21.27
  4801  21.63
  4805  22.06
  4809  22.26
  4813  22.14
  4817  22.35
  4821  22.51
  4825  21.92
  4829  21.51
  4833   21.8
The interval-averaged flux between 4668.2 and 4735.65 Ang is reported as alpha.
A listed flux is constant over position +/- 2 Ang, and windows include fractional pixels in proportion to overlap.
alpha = 23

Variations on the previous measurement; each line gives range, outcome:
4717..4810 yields 21.5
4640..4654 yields 19.9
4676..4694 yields 23.1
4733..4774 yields 21.2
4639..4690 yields 21.7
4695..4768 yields 22.3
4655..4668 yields 22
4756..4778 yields 20.8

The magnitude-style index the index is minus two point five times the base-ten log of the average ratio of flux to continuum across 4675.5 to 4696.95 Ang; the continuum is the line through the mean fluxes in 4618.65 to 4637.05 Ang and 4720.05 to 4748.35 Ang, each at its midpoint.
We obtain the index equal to -0.08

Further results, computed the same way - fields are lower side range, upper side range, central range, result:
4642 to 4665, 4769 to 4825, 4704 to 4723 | -0.10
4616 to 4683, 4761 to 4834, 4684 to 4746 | -0.08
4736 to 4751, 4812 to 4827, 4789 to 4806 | 0.03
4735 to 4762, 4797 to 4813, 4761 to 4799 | 0.03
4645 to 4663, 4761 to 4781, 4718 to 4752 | -0.06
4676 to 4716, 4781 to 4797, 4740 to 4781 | 0.04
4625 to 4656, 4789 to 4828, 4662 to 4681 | -0.12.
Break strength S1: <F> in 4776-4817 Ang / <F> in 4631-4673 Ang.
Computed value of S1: 1.04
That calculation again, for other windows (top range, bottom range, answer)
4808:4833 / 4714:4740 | 0.98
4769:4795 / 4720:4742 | 0.93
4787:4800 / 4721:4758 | 0.97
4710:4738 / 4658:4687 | 1.01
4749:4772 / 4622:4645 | 1.07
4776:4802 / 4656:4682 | 0.94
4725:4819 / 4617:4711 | 0.99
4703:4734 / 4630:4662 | 1.15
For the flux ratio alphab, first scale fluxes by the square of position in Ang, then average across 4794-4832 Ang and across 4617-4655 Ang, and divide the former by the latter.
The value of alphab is 1.18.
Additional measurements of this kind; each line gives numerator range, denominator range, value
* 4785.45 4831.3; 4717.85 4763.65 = 1.03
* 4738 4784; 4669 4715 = 0.93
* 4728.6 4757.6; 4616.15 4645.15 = 1.14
